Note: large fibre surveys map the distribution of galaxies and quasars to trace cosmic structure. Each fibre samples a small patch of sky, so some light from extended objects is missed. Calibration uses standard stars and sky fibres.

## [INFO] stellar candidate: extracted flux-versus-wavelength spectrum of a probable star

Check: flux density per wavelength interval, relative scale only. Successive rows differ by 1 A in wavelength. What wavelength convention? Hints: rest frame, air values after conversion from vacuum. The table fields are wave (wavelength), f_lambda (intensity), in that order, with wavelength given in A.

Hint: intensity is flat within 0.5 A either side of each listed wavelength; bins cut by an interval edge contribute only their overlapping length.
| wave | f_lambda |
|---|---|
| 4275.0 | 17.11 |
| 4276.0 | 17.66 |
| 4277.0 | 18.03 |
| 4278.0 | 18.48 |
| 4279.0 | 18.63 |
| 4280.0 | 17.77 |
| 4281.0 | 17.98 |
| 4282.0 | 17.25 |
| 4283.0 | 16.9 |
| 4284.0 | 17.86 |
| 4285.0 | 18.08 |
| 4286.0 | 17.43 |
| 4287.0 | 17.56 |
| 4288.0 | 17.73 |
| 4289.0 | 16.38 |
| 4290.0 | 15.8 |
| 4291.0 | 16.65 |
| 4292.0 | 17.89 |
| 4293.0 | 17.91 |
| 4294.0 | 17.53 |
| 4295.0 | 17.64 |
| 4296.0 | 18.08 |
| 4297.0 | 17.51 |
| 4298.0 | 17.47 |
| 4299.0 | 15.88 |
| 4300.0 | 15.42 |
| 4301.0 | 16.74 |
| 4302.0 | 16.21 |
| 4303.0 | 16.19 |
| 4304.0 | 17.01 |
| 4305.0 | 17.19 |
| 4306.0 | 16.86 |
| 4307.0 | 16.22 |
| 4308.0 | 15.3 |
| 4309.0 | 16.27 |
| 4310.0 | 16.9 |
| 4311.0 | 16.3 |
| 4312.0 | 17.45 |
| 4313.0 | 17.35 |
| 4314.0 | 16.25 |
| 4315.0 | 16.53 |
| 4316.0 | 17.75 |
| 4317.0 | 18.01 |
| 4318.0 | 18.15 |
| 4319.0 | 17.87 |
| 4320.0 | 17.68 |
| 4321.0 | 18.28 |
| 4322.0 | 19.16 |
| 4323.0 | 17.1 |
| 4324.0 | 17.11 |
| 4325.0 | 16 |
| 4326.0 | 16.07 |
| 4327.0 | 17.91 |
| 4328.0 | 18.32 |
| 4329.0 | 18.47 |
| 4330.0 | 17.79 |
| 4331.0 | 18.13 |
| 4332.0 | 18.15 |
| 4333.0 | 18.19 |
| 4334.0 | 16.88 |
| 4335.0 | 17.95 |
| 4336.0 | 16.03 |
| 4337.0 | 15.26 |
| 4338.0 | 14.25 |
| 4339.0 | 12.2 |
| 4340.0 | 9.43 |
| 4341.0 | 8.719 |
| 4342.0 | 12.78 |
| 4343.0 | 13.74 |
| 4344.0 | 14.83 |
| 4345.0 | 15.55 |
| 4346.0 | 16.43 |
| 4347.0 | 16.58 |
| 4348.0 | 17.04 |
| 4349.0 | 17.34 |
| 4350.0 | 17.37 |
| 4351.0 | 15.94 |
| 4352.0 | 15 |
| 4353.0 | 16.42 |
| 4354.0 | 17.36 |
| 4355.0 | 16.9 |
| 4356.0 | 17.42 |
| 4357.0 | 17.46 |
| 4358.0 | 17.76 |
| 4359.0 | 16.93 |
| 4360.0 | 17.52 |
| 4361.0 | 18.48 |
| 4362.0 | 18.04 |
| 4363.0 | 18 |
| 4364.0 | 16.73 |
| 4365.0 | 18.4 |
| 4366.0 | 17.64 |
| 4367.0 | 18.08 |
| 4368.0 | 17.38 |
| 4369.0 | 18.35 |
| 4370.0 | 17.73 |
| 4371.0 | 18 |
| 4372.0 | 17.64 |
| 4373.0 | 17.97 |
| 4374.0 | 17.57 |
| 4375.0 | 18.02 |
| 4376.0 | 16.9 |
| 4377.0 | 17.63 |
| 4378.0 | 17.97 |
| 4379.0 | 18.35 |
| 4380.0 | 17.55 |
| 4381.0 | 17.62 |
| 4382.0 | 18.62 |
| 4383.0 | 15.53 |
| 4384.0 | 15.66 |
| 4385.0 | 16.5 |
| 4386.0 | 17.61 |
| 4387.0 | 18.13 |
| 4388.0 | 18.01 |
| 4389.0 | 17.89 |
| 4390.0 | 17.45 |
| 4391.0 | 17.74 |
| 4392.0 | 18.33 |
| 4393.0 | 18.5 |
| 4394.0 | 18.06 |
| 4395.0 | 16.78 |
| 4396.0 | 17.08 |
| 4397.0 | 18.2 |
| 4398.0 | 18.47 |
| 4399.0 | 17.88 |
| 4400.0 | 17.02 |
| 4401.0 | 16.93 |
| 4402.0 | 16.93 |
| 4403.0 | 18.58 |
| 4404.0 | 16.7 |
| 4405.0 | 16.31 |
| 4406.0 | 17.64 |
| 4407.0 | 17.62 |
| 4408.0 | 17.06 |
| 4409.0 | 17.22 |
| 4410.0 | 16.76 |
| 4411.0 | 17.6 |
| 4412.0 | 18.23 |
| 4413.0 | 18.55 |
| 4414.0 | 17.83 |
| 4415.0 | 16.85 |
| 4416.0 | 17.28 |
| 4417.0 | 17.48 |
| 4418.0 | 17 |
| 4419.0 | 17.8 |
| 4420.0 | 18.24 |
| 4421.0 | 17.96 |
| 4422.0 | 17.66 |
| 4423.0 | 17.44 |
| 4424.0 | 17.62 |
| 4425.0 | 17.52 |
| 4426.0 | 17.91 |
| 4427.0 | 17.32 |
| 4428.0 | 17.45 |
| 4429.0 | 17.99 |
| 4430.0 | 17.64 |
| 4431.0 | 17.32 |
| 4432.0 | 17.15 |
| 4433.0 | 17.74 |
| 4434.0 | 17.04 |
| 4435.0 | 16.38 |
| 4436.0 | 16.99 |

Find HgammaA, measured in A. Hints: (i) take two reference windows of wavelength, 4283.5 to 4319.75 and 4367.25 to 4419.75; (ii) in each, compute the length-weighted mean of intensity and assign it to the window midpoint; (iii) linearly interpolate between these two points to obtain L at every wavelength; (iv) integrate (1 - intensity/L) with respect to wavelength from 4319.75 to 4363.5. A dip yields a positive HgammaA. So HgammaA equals 2.1 A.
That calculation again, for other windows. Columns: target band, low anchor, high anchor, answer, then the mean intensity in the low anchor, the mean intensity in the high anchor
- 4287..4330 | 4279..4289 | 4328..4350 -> -1.1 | 17.6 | 15.6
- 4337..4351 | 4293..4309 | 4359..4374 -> 2.4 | 16.8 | 17.8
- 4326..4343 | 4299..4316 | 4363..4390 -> 1.3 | 16.5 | 17.6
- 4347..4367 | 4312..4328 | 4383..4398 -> 0.3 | 17.4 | 17.5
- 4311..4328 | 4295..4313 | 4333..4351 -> -1.5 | 16.7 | 15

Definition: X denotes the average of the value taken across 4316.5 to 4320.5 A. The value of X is 17.9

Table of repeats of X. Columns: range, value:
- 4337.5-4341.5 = 11.1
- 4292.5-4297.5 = 17.7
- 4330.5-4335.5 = 17.9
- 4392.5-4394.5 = 18.3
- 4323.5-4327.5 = 16.8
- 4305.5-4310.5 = 16.3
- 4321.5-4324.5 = 17.8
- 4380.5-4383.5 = 17.3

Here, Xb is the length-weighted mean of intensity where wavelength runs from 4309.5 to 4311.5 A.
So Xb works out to 16.6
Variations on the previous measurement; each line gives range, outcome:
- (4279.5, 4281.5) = 17.9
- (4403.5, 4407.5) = 17.1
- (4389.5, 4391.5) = 17.6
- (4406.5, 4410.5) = 17.2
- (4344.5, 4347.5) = 16.2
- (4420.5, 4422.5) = 17.8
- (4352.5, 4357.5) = 17.1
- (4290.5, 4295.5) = 17.5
